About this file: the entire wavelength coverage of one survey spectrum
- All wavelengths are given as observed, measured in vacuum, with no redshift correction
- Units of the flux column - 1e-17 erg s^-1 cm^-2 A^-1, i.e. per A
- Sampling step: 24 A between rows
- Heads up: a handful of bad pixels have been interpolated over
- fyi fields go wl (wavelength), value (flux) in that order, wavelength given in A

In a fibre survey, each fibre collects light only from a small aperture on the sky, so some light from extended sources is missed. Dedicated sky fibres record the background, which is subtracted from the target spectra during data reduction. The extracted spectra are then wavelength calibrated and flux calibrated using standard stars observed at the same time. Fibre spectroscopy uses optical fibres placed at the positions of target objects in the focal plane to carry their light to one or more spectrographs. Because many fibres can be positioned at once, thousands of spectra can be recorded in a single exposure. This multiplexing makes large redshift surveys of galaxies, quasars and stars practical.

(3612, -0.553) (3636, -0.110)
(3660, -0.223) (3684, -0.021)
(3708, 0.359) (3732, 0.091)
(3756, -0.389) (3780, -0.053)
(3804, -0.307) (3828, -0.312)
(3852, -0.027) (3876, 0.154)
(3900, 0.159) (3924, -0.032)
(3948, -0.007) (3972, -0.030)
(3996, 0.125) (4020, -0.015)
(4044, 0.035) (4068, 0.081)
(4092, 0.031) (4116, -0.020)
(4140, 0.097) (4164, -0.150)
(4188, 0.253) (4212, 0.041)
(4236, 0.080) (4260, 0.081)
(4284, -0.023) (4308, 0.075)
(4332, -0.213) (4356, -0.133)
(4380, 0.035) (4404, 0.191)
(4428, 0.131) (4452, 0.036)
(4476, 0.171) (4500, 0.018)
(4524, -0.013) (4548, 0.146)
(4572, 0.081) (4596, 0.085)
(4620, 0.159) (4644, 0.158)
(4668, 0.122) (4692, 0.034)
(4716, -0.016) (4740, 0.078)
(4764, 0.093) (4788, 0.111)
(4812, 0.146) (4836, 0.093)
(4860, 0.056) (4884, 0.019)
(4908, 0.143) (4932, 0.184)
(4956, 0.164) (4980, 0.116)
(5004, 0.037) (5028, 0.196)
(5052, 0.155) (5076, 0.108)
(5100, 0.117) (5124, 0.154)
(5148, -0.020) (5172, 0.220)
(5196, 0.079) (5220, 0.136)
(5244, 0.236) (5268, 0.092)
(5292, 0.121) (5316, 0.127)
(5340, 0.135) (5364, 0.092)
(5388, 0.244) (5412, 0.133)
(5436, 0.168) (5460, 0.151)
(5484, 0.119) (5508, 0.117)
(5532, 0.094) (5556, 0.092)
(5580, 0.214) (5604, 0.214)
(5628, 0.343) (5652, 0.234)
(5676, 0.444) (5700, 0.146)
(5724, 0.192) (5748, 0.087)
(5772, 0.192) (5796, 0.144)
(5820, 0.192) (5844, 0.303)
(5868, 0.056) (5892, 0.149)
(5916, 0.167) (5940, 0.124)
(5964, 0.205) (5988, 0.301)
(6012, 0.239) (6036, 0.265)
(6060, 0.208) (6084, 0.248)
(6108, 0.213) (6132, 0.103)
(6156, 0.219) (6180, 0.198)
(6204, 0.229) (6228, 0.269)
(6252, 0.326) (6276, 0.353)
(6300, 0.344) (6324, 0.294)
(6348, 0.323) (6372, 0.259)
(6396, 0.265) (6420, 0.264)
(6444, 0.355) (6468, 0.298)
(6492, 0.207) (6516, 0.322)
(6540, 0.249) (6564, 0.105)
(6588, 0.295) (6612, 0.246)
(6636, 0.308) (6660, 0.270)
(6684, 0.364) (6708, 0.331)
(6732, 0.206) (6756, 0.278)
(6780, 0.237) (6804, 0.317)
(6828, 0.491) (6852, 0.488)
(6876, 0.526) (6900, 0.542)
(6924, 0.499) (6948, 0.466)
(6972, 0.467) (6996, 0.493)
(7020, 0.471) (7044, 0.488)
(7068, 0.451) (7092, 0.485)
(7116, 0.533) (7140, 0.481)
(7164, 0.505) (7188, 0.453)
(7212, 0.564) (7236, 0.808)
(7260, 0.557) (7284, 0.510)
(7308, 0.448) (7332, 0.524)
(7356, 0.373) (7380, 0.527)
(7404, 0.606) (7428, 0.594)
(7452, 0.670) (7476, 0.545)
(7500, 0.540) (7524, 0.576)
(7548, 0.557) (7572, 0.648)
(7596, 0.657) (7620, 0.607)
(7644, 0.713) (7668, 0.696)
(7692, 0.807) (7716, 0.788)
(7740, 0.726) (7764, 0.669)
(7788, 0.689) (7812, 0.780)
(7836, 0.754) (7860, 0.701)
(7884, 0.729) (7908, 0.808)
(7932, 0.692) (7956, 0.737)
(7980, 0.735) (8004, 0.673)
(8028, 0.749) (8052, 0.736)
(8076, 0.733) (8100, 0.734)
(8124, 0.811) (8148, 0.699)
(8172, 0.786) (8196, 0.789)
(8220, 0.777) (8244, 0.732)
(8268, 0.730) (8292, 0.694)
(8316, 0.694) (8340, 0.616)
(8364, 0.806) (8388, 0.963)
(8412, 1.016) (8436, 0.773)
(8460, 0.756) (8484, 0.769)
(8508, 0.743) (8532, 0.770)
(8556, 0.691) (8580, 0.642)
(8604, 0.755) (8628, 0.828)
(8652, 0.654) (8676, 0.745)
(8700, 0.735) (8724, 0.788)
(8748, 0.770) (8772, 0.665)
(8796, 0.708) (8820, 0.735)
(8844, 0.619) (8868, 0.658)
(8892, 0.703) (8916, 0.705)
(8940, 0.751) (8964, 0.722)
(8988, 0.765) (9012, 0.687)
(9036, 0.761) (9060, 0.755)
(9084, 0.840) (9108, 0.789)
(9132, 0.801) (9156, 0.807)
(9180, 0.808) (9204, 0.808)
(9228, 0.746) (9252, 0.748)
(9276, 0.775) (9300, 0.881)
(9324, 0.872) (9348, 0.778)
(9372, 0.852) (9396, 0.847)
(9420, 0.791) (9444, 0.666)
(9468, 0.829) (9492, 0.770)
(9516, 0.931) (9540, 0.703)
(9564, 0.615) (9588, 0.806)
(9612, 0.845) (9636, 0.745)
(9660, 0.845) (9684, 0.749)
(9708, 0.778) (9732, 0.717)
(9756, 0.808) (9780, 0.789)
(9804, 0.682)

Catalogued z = 0.71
